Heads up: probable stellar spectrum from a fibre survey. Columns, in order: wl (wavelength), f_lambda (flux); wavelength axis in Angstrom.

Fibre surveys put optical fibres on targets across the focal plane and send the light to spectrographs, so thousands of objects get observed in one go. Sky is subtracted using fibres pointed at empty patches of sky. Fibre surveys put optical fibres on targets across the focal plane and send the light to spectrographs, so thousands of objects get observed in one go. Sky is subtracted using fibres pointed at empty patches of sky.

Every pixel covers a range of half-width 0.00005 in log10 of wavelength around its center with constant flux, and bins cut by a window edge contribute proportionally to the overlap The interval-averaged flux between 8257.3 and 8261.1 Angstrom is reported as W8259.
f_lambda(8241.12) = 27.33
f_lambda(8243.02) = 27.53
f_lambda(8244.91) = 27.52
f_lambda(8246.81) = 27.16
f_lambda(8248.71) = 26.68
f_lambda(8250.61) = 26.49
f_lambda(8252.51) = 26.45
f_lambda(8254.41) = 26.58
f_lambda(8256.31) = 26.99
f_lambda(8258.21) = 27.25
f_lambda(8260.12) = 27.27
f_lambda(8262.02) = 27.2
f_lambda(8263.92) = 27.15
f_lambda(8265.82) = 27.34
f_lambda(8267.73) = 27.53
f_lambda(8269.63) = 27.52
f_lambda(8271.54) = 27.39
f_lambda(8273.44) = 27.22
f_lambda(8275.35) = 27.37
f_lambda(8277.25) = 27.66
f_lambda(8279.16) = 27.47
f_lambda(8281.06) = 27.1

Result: 27.2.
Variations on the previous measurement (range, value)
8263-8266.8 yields 27.2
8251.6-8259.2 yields 26.8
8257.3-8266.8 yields 27.2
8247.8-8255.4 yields 26.6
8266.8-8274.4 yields 27.4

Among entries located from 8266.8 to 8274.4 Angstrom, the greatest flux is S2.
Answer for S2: 27.53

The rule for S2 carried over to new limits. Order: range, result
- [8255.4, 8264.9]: 27.27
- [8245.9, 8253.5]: 27.16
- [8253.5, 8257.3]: 26.99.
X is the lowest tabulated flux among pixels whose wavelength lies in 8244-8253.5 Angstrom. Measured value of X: 26.45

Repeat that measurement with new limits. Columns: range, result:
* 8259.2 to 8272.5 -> 27.15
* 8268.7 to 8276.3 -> 27.22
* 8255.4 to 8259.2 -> 26.99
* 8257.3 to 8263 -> 27.2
